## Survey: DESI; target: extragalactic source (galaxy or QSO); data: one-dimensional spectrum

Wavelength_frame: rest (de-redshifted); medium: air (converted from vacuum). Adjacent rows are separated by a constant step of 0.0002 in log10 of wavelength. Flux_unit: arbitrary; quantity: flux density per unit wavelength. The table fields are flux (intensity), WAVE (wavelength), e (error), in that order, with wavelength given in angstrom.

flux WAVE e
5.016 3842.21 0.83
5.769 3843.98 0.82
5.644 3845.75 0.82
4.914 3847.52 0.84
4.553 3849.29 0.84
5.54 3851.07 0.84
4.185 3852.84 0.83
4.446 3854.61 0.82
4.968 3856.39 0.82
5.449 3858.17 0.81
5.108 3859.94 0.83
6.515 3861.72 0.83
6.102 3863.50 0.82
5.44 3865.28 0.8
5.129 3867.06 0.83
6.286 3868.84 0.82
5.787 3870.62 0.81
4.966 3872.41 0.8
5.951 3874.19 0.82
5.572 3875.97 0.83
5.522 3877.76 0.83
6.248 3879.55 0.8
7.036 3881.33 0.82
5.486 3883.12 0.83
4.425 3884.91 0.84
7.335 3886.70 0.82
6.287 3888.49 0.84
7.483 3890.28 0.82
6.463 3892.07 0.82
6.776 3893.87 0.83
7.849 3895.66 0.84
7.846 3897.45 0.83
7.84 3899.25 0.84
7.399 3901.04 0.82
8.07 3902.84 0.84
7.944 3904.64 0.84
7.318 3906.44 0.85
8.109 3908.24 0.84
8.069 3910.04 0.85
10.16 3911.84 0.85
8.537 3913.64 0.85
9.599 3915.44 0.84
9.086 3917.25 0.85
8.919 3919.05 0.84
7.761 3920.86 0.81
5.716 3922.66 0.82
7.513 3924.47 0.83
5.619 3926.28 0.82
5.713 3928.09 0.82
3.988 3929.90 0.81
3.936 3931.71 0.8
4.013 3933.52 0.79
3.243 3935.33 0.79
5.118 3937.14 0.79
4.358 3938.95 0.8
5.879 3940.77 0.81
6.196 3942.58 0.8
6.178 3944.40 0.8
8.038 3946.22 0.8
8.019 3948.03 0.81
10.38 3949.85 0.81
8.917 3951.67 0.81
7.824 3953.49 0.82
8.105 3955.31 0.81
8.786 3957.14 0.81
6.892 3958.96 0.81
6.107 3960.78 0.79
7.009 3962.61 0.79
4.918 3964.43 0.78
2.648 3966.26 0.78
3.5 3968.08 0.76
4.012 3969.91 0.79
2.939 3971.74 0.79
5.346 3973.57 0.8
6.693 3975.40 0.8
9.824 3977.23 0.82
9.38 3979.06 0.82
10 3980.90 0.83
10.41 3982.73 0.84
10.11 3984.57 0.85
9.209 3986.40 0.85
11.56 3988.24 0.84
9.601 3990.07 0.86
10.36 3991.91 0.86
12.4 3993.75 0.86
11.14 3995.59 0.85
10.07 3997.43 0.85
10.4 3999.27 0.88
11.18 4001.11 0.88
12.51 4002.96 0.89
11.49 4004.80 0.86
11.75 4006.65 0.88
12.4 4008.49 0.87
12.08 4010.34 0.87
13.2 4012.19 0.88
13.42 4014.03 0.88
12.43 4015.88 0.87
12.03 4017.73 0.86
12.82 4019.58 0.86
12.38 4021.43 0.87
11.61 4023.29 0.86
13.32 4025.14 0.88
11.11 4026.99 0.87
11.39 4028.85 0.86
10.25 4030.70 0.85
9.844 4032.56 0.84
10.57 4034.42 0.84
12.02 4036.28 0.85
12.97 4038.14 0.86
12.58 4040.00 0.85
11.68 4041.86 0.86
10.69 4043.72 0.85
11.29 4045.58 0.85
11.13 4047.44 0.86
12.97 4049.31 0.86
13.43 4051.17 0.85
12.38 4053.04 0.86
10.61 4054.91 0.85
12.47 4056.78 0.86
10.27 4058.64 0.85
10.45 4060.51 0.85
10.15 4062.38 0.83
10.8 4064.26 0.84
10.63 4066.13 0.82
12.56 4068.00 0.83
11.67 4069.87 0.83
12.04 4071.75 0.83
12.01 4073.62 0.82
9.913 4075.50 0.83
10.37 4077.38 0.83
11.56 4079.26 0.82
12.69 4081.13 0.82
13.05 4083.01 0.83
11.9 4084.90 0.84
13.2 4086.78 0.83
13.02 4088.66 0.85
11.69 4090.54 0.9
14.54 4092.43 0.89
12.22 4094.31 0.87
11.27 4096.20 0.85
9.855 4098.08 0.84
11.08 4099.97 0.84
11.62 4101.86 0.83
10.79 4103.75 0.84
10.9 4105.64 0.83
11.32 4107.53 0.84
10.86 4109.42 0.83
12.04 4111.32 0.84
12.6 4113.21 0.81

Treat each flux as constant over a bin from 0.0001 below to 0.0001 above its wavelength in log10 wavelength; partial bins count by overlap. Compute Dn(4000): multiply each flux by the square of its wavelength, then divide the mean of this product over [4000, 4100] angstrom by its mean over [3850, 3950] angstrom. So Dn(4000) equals 1.97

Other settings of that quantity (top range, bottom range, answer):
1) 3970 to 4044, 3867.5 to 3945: 1.73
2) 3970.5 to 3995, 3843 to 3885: 1.75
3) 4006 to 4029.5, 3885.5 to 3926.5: 1.68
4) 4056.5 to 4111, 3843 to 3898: 2.20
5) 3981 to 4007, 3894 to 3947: 1.63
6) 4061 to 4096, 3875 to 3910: 1.88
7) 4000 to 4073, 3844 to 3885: 2.34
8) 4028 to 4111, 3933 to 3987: 1.79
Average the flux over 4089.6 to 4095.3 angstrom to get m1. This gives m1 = 12.8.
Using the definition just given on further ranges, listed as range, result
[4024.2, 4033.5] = 11.2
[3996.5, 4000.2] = 10.3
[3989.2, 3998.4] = 10.7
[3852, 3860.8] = 4.84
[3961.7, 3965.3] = 5.98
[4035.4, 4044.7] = 12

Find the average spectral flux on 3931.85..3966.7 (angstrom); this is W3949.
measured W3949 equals 6.45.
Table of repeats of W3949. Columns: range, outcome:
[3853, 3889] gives 5.67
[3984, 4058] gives 11.6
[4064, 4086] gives 11.6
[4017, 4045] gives 11.7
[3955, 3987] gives 6.95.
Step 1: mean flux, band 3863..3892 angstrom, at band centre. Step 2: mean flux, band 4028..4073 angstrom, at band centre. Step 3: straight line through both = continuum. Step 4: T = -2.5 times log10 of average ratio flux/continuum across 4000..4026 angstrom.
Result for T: -0.20 mag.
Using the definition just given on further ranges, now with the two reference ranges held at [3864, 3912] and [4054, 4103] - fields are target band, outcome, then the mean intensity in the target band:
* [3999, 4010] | -0.20 mag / 11.7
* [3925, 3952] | 0.33 mag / 5.93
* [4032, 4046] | -0.09 mag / 11.5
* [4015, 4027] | -0.21 mag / 12.3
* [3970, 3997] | 0.02 mag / 9.07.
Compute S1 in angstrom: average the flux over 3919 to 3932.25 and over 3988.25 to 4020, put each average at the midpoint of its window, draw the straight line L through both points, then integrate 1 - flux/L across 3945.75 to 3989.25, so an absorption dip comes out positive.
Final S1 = 7.1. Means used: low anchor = 6.02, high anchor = 11.7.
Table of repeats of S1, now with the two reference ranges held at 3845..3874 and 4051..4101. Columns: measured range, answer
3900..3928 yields -4.1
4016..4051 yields -4.5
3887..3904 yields -2.5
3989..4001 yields -1.8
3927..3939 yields 5.0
